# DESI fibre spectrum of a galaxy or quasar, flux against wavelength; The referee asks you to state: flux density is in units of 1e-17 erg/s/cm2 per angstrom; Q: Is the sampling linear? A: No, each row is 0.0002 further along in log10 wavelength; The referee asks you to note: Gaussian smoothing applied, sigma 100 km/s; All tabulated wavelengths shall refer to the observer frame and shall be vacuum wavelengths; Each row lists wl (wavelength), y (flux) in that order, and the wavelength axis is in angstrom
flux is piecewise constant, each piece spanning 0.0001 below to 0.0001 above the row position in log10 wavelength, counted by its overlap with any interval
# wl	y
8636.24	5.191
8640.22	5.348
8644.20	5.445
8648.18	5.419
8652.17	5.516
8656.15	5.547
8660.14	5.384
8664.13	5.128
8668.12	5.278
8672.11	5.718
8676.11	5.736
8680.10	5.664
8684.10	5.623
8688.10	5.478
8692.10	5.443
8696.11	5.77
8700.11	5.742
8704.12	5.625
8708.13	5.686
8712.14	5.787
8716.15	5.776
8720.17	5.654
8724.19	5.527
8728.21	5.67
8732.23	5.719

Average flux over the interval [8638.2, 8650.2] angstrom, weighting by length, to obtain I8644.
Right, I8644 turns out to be 5.4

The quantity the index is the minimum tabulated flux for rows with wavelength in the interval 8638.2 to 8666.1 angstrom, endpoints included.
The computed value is 5.128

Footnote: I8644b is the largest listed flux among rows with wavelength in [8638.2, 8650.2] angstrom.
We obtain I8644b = 5.445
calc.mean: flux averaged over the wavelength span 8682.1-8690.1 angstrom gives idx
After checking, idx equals 5.55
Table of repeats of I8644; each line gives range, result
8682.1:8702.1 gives 5.61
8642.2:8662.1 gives 5.46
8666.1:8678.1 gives 5.58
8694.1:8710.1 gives 5.7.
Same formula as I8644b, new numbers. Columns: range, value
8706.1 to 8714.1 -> 5.787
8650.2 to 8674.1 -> 5.718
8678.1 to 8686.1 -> 5.664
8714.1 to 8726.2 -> 5.776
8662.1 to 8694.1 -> 5.736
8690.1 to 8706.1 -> 5.77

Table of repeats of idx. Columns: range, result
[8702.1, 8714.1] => 5.7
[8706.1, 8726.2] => 5.68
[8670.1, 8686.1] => 5.69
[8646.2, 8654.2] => 5.47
